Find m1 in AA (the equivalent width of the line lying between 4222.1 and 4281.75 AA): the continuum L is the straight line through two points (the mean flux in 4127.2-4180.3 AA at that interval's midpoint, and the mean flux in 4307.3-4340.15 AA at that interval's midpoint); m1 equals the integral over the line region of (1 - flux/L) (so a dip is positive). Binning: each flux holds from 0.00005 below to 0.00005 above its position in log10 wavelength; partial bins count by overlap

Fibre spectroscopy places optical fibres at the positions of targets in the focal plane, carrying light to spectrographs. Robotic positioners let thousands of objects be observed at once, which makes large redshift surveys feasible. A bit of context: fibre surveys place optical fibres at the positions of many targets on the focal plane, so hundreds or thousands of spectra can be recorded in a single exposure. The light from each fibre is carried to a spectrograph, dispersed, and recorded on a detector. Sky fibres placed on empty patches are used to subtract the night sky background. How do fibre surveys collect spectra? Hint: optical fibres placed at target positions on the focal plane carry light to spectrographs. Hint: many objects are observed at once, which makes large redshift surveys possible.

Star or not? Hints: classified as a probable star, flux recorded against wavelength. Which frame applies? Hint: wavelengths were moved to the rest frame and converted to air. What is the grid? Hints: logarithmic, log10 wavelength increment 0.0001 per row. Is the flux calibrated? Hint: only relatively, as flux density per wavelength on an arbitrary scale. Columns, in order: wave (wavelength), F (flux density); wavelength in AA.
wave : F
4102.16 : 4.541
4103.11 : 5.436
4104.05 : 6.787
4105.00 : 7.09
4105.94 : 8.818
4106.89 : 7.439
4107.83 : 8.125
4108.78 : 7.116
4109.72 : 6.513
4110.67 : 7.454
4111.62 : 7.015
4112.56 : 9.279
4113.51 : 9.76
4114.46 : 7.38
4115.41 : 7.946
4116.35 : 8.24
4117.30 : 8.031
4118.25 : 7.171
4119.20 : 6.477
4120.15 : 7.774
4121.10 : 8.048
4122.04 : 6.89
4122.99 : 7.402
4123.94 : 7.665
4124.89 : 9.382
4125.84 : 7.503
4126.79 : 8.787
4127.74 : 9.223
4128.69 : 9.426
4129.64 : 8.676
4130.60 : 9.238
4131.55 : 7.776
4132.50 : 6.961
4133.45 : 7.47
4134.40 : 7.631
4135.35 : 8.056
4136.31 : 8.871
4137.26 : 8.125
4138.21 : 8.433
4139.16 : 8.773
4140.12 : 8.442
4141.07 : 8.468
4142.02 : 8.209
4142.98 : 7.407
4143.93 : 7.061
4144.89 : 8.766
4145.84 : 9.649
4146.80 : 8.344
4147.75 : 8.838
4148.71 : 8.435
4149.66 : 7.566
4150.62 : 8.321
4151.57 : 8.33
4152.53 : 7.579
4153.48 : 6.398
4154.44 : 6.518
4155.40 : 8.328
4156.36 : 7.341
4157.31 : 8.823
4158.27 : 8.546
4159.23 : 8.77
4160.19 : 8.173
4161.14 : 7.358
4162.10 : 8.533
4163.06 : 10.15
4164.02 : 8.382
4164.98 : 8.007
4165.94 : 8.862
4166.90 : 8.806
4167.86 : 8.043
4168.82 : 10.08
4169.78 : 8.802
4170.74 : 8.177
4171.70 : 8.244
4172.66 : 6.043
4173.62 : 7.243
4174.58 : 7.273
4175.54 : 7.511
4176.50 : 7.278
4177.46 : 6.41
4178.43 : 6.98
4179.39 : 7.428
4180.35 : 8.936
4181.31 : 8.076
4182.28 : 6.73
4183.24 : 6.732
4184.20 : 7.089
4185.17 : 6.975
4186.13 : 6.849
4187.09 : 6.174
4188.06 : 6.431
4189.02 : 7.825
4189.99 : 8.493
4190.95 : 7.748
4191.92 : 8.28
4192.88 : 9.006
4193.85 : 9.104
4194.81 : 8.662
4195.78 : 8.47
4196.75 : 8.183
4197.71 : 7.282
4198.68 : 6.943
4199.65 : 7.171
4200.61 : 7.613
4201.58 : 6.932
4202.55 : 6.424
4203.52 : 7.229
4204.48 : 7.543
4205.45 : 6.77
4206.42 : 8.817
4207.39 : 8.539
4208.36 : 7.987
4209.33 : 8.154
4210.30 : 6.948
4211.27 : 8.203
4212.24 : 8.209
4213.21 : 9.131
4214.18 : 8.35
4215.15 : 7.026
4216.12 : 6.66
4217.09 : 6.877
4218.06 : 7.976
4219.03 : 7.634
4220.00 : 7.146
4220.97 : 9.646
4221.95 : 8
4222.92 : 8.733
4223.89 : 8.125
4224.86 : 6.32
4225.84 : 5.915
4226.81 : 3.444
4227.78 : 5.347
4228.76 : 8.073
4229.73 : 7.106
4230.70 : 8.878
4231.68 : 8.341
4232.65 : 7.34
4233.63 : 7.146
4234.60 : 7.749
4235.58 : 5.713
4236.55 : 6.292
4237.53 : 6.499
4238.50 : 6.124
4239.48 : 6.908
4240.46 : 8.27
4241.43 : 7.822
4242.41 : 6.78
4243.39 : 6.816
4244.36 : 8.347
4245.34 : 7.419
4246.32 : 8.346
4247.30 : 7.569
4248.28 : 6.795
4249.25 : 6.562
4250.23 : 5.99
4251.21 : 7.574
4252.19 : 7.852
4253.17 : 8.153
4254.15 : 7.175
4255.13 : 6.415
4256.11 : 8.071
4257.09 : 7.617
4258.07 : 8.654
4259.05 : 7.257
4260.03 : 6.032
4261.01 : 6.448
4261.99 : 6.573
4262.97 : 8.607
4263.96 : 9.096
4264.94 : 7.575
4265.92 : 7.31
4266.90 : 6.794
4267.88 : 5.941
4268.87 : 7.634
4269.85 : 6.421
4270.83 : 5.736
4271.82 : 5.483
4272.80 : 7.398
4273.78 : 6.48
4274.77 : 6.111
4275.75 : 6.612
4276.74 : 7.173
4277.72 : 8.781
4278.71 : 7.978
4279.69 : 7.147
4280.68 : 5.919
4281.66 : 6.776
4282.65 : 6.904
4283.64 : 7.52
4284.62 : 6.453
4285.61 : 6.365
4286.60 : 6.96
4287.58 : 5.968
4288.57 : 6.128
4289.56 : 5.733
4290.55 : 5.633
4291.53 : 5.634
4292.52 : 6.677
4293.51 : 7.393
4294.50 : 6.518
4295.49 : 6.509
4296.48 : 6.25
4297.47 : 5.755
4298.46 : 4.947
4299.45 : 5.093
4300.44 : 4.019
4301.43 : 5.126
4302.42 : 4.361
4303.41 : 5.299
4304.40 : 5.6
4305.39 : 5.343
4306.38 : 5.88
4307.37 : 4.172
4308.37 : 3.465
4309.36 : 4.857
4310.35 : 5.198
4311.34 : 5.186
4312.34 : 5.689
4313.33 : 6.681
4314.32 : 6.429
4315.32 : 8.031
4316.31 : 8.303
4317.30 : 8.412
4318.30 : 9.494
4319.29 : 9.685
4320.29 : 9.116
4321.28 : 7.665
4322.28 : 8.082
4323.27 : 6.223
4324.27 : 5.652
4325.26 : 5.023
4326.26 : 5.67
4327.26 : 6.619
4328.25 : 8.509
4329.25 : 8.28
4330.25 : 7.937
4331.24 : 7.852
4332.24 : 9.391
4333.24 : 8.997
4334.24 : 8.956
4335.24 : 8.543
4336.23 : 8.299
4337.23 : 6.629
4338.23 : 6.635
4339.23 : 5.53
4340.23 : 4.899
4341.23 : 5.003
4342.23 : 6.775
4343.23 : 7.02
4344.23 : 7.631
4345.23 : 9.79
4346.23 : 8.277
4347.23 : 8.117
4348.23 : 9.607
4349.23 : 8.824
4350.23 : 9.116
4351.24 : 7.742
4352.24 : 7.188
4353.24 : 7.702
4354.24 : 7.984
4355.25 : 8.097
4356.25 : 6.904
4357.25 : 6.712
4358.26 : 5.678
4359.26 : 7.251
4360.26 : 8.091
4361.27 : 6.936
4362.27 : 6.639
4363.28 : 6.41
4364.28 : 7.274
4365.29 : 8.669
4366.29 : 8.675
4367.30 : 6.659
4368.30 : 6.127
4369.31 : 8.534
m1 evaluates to 3.5 AA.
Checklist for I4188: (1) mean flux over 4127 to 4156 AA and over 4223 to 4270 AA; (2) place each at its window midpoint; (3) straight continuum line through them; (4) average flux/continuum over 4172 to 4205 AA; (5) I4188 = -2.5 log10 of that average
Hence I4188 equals 0.04 mag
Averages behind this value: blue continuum 8.18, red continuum 7.17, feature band 7.45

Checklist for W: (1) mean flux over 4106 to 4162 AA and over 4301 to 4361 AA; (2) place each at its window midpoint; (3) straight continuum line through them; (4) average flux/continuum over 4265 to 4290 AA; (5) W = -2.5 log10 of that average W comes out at 0.10 mag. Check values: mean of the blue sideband 8.04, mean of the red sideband 7.09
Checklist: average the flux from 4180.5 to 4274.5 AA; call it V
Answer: 7.37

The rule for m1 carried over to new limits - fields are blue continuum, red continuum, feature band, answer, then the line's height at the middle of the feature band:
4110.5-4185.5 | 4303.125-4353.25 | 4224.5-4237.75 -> 1.5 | 7.62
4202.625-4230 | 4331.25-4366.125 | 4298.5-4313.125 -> 5.0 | 7.55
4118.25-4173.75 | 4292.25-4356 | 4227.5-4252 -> 1.0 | 7.52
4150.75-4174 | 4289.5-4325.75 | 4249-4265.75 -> -1.3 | 6.88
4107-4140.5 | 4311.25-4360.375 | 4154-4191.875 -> 0.5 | 7.91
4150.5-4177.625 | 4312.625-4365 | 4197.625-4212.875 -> 0.7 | 7.91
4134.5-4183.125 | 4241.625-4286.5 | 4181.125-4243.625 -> 1.2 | 7.59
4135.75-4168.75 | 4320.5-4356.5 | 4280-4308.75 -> 7.1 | 7.72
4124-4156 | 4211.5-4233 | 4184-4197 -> -0.1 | 7.76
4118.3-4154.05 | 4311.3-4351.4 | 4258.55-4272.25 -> 1.5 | 7.77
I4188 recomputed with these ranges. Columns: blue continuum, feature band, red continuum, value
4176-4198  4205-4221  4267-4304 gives -0.08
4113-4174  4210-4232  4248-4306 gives -0.03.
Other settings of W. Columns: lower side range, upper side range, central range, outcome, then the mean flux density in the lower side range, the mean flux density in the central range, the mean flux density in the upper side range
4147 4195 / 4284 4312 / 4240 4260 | -0.15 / 7.89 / 7.44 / 5.6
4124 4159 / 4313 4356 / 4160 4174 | -0.03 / 8.21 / 8.34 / 7.68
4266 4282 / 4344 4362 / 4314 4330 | -0.02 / 6.79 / 7.59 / 7.86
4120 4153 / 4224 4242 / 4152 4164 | -0.02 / 8.22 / 8.05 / 6.88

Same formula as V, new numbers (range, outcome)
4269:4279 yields 6.82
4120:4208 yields 7.95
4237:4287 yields 7.12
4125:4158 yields 8.18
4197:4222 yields 7.66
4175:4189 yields 7.14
